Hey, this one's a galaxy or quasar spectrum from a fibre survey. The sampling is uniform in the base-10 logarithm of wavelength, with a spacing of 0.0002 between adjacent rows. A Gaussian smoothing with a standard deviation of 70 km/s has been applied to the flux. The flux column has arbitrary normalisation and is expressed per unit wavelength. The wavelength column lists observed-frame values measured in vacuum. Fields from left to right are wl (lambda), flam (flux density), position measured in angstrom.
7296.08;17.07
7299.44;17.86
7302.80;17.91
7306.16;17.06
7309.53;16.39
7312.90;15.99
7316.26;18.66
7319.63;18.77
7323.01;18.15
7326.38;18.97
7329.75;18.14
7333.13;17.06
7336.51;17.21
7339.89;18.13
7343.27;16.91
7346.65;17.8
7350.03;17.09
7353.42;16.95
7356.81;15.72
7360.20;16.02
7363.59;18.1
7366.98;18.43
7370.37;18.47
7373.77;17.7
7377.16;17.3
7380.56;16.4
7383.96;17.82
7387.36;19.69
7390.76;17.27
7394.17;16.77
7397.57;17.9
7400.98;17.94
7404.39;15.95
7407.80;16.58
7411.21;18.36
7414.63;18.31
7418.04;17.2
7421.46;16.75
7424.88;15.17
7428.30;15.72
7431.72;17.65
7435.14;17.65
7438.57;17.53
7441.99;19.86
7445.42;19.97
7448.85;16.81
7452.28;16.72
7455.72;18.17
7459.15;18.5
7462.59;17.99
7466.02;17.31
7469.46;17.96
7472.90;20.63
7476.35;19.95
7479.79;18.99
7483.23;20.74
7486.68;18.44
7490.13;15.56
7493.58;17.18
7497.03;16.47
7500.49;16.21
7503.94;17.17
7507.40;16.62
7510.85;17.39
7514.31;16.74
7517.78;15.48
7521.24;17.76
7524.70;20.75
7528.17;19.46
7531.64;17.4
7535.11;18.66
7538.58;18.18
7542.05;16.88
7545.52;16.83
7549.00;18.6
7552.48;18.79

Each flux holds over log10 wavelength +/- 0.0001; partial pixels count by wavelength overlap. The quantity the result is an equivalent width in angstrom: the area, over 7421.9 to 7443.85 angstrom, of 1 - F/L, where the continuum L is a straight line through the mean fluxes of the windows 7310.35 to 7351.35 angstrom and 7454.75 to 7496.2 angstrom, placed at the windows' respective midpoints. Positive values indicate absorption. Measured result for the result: 1.2 angstrom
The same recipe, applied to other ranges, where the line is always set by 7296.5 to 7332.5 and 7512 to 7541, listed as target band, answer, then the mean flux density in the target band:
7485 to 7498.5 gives 0.8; 16.9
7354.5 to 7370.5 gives 0.5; 17.2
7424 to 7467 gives 0.6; 17.7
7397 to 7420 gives 0.6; 17.4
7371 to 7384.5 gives 0.4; 17.4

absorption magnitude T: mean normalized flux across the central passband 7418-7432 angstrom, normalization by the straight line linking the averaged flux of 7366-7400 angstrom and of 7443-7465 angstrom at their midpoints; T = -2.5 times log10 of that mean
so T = 0.105 mag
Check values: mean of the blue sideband 17.8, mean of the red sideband 18.1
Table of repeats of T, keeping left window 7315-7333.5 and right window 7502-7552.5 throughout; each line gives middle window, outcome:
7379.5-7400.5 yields 0.028 mag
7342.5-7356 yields 0.072 mag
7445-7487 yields -0.040 mag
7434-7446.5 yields -0.043 mag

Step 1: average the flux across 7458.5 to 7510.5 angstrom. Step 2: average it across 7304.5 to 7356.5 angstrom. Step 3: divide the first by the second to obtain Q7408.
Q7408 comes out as 1.03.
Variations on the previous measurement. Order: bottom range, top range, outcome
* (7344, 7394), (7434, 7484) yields 1.06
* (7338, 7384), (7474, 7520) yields 1.01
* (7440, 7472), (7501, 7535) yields 0.97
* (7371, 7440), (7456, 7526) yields 1.03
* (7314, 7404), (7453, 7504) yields 1.03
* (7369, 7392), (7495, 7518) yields 0.94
